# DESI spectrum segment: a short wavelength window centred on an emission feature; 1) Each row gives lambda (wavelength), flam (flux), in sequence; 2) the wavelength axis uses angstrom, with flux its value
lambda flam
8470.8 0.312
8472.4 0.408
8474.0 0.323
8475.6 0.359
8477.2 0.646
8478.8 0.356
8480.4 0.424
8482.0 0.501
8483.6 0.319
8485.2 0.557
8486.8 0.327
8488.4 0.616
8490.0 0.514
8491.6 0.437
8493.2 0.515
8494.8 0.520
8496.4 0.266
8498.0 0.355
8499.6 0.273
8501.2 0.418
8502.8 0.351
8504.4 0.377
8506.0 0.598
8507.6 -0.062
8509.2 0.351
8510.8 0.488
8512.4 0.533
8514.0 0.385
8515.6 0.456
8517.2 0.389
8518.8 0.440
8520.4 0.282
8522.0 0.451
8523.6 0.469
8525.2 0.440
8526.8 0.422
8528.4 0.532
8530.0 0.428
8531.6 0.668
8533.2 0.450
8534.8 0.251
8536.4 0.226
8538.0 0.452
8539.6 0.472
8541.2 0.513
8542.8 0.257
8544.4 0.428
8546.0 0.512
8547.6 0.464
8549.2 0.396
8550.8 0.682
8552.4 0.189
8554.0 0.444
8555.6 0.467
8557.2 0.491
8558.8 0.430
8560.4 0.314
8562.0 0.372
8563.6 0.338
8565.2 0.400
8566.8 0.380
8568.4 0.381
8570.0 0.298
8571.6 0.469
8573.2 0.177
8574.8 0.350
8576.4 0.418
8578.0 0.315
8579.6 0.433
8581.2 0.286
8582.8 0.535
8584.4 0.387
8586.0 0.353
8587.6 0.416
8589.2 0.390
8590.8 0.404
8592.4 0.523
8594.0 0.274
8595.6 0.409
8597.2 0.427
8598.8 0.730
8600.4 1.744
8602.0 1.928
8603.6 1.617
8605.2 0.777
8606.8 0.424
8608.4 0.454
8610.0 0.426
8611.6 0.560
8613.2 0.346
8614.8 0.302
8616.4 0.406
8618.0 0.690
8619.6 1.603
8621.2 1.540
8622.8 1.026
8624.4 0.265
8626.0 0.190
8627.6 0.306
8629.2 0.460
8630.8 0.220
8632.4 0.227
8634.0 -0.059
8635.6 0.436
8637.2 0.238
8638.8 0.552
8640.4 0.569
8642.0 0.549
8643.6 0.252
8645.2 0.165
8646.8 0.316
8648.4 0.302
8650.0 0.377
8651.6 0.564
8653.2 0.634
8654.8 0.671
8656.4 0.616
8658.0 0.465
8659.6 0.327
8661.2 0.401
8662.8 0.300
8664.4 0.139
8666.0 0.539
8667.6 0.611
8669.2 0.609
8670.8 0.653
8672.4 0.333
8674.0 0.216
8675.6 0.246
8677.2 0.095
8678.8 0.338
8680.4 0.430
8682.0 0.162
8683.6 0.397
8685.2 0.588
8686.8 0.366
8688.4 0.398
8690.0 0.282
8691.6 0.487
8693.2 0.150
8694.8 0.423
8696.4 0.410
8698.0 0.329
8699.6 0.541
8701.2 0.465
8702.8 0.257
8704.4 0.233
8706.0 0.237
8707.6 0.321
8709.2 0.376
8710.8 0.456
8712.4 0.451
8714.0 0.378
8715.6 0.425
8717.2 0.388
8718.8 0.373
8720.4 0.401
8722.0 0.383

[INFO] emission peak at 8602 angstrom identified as [S II] 6716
